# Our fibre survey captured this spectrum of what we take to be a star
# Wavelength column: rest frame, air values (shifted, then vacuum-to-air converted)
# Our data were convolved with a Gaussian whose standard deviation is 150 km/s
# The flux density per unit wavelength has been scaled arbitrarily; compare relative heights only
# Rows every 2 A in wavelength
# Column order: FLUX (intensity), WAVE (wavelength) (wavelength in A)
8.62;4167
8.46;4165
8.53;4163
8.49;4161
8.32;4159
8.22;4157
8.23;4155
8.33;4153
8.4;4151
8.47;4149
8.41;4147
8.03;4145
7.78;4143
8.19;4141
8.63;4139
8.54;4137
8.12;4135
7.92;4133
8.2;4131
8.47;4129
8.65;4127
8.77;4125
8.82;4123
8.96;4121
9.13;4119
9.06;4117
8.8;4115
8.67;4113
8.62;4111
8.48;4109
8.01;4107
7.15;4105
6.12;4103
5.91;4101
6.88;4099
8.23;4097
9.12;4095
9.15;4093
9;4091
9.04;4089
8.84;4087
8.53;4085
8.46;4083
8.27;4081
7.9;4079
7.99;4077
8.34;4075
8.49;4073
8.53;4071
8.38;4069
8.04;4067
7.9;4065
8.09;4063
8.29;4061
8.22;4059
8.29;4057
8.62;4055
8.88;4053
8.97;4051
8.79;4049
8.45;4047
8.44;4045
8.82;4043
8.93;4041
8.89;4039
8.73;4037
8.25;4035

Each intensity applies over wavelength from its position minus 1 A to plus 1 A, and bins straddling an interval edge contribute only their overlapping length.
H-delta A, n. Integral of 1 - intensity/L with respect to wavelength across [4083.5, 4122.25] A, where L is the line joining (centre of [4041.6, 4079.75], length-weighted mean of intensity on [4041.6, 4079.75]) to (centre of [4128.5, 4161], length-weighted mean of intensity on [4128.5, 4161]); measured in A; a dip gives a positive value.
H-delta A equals 0.1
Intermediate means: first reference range 8.4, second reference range 8.27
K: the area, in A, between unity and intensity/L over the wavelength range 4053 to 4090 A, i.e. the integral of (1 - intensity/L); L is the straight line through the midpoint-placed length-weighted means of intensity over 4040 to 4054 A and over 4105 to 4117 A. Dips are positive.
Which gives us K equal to 1.2 A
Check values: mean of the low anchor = 8.75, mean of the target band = 8.36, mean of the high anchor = 8.45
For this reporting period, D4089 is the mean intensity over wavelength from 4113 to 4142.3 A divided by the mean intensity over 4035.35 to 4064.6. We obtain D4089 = 1.0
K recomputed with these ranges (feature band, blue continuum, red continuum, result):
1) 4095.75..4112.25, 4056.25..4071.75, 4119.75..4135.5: 1.8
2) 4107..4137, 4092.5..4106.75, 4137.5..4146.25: -2.9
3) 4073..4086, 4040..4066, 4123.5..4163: 0.3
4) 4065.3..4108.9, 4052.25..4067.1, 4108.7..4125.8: 2.2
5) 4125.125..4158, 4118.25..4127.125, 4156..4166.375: 1.3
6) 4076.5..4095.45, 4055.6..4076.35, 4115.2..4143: -0.6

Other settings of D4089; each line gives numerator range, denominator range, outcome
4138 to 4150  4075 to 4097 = 0.96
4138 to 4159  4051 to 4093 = 0.98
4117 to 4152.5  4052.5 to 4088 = 1.02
